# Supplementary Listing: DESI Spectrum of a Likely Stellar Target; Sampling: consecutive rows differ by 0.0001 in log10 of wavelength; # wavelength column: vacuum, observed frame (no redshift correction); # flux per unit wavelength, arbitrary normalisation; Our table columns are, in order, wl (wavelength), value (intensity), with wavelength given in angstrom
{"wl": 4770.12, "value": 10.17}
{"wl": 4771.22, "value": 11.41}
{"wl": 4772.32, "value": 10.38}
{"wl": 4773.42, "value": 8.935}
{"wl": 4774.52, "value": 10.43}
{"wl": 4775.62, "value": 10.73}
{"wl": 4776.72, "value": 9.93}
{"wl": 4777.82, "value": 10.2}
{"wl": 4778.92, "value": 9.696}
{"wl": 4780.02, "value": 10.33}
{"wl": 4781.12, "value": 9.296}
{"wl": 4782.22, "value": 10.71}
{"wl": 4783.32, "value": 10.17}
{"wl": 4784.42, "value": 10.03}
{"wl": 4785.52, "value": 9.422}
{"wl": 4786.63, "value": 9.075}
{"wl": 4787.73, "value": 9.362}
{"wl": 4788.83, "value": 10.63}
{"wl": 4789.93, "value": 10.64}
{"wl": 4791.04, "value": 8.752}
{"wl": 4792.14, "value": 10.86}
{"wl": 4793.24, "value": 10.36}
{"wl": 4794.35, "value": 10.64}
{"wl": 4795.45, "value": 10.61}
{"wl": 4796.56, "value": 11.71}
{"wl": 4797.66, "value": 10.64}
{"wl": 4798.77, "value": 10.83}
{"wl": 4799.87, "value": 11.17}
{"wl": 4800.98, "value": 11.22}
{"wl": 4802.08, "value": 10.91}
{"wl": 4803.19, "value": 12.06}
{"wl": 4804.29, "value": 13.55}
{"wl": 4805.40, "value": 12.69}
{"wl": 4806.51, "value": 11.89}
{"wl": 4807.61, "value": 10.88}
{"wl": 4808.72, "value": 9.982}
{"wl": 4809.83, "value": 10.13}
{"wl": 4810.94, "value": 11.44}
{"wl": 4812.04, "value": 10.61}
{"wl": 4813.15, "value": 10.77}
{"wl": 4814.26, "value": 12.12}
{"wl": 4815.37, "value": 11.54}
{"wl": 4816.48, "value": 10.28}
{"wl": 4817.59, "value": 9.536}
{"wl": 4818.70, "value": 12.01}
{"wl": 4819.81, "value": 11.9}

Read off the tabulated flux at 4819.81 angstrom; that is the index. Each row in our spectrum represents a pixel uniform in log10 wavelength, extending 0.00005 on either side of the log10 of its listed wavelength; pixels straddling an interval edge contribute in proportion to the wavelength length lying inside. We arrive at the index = 11.9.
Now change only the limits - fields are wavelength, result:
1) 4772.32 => 10.38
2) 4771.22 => 11.41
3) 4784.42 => 10.03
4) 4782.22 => 10.71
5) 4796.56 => 11.71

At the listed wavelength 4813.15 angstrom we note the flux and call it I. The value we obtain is 10.77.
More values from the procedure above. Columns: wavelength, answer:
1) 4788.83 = 10.63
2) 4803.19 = 12.06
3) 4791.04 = 8.752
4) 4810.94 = 11.44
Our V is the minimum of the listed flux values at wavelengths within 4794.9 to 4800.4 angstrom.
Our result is 10.61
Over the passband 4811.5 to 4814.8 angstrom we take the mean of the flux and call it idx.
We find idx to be 11.2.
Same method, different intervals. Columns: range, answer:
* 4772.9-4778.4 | 10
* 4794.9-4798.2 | 11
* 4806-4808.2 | 11.4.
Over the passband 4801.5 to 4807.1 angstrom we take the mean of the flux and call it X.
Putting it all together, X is 12.2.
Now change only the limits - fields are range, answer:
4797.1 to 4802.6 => 11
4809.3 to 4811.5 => 10.8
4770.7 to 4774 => 10.2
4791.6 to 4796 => 10.6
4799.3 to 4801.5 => 11.2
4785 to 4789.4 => 9.63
